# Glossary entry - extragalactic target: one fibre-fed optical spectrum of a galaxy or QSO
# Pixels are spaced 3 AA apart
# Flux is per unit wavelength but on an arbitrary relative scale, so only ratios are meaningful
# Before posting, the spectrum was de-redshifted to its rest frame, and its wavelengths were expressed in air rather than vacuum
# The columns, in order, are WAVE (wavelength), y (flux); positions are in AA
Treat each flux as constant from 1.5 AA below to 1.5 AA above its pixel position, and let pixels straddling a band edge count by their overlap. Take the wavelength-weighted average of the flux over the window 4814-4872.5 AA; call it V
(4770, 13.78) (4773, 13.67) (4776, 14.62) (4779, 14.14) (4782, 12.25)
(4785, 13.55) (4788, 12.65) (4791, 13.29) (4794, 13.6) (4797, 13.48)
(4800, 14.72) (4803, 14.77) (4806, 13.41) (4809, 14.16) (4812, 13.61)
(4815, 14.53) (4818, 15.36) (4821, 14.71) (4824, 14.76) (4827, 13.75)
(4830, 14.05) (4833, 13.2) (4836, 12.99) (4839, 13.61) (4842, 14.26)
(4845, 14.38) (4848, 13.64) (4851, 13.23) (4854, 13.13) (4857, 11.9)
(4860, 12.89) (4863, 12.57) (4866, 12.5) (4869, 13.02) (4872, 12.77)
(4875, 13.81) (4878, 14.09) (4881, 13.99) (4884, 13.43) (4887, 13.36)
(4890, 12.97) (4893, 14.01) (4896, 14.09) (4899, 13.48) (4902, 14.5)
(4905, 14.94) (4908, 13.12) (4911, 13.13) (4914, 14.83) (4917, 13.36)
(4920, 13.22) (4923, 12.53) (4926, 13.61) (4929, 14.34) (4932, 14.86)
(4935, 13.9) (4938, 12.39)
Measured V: 13.6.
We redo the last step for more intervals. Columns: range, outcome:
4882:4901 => 13.6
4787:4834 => 14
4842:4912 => 13.5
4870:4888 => 13.6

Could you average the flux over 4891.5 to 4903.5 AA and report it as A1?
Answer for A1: 14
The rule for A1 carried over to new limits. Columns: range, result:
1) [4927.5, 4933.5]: 14.6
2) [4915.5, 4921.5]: 13.3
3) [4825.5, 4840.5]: 13.5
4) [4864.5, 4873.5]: 12.8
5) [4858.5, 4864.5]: 12.7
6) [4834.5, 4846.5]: 13.8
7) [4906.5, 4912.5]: 13.1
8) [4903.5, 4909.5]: 14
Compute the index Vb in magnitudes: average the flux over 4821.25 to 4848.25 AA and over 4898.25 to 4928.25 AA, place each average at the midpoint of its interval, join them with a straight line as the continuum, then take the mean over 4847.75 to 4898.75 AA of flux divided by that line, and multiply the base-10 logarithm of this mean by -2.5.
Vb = 0.044 mag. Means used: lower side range 13.9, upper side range 13.7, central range 13.3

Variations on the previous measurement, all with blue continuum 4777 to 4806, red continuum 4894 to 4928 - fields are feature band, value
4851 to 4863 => 0.080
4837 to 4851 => -0.015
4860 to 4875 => 0.069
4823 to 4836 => -0.012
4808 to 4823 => -0.066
